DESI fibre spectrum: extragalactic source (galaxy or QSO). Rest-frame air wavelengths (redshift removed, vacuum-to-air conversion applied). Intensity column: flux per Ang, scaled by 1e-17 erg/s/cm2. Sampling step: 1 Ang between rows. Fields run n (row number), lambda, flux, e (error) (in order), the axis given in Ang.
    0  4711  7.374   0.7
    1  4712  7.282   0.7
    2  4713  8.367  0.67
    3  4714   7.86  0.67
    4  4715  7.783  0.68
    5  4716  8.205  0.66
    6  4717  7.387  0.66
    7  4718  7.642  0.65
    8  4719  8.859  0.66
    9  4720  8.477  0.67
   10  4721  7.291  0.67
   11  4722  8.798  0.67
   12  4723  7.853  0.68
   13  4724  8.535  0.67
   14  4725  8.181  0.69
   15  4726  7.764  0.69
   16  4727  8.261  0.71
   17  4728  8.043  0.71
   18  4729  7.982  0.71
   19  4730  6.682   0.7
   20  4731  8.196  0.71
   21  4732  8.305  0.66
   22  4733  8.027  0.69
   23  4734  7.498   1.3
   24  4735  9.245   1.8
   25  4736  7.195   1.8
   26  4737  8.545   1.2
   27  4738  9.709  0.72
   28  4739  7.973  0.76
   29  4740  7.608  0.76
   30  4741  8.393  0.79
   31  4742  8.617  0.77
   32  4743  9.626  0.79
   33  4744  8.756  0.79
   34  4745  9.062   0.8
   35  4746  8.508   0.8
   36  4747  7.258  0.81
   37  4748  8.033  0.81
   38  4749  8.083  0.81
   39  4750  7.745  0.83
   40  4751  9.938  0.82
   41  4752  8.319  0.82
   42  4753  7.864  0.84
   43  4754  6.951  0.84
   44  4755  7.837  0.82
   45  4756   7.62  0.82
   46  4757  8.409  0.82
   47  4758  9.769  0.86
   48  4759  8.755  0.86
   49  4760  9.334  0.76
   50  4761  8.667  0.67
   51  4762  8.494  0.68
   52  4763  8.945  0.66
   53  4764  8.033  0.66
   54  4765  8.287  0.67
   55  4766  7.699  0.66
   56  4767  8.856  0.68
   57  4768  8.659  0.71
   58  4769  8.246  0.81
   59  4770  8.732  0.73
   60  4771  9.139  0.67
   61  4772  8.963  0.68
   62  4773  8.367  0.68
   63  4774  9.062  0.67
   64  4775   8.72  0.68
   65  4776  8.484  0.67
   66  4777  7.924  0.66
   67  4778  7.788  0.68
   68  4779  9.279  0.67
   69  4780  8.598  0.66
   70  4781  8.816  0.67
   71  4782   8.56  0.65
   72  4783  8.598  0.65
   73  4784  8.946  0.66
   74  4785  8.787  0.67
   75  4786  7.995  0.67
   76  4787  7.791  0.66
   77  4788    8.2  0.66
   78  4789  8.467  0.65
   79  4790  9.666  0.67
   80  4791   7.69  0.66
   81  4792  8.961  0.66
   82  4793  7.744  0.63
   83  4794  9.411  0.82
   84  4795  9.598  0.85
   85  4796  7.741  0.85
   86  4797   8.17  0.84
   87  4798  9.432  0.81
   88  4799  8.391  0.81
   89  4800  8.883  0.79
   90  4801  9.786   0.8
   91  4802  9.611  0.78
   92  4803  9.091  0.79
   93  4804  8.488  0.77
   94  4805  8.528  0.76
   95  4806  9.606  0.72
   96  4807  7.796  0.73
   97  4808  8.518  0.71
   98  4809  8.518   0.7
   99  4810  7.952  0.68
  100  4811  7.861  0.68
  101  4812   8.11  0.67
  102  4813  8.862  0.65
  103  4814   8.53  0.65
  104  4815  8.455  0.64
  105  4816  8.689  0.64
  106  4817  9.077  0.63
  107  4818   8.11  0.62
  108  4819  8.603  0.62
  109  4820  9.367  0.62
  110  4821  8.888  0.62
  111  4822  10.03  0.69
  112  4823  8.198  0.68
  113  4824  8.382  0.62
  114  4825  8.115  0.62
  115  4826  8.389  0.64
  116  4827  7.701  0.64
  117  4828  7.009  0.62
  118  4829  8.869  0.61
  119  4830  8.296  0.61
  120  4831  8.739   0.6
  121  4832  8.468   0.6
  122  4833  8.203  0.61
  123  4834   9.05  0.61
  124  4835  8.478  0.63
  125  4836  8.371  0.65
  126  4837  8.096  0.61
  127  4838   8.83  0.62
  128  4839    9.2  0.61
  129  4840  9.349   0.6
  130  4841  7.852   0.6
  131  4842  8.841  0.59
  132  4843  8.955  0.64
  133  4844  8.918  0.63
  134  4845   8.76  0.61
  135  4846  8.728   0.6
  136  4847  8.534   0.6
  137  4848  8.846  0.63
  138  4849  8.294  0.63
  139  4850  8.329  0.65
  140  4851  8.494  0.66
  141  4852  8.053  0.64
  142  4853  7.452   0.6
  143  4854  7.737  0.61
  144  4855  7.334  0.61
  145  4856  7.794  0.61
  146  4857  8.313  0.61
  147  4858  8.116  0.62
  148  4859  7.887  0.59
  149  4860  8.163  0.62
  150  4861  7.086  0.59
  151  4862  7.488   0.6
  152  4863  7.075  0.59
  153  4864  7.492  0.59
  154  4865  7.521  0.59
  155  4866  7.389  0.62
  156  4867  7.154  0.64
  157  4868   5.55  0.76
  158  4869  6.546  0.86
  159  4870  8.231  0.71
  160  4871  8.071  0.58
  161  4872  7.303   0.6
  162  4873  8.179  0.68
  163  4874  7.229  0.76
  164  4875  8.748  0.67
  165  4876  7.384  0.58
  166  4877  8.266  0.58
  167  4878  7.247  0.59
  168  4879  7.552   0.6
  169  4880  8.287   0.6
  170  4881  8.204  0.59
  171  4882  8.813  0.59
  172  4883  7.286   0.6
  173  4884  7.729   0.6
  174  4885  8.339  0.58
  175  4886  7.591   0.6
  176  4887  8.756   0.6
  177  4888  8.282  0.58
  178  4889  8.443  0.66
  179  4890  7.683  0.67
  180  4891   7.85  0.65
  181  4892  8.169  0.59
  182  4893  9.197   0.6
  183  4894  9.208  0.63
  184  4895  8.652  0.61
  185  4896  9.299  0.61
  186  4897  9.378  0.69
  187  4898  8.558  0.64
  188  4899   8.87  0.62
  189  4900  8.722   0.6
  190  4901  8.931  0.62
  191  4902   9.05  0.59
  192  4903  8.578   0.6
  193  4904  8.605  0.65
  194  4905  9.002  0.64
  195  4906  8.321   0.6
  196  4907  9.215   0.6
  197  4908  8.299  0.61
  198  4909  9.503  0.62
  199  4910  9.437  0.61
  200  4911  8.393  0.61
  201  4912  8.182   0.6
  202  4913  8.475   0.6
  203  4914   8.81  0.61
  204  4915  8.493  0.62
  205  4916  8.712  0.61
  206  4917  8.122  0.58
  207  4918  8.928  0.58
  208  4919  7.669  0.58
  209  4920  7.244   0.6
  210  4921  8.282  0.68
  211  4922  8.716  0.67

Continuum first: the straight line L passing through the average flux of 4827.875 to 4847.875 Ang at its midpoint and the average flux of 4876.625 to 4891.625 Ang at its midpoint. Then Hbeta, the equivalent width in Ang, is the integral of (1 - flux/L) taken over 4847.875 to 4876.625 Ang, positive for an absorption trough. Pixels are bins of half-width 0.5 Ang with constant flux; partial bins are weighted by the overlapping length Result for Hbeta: 2.1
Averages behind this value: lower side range 8.61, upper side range 8.02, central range 7.69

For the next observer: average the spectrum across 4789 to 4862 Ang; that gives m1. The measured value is 8.5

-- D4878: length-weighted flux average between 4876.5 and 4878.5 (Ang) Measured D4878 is 7.76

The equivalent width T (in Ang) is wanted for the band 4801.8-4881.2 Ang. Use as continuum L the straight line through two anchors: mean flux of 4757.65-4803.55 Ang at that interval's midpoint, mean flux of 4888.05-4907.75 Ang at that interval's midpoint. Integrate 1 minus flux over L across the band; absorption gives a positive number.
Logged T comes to 4.3 Ang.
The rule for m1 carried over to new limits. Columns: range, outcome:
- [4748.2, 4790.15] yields 8.5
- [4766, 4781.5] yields 8.61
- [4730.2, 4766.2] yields 8.36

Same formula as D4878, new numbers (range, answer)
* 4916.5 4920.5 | 7.99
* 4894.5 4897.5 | 9.11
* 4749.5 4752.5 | 8.67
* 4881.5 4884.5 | 7.94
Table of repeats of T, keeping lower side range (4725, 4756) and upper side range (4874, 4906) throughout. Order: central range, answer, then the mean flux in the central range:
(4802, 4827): -0.9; 8.59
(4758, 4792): -1.4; 8.59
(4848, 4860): 0.5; 8.03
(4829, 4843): -0.5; 8.62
